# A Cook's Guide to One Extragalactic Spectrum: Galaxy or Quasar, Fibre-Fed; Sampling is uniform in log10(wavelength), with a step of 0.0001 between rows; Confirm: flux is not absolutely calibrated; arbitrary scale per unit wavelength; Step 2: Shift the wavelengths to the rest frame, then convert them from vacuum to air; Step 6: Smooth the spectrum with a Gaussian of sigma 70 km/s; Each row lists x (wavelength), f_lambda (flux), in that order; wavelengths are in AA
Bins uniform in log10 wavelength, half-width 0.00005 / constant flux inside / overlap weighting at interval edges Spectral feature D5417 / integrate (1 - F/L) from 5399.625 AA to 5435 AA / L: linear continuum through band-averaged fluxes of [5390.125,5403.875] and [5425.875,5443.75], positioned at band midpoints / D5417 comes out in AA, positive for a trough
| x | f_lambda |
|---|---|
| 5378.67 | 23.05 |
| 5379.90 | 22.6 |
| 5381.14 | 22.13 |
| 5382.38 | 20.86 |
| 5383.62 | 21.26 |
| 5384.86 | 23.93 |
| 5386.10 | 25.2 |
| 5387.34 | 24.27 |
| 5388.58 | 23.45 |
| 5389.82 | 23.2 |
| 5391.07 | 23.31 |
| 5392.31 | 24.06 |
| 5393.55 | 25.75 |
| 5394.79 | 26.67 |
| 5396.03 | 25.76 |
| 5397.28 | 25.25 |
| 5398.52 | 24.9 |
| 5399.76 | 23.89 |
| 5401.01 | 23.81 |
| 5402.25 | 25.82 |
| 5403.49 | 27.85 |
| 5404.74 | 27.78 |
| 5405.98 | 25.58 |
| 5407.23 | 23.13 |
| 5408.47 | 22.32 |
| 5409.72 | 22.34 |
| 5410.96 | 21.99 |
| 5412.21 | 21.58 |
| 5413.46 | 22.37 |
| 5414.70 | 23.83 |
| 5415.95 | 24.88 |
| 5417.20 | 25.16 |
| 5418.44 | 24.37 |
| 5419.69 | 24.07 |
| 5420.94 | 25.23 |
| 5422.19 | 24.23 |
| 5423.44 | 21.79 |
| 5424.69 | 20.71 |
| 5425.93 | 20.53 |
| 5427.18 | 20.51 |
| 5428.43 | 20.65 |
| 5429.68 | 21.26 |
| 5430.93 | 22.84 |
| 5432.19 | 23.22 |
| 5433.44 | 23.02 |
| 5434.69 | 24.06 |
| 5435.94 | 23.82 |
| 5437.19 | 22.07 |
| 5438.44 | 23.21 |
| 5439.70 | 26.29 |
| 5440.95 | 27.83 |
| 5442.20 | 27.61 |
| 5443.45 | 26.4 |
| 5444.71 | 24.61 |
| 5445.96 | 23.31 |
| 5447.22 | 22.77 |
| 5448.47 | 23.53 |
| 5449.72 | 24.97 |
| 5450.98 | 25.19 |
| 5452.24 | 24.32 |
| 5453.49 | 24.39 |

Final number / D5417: 1.3 AA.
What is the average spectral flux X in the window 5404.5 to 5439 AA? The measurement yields 23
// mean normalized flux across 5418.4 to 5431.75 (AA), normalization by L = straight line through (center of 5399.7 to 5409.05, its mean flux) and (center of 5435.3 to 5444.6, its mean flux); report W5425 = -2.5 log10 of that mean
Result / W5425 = 0.13 mag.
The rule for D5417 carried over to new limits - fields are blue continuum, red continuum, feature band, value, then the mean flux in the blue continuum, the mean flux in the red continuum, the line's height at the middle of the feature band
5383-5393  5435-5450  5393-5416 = -0.5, 23.6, 24.7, 23.9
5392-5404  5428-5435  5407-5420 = 0.4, 25.4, 22.5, 24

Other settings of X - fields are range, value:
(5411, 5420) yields 23.6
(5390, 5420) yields 24.4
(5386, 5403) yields 24.7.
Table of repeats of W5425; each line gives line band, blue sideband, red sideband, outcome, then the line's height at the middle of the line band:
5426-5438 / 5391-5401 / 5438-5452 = 0.13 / 25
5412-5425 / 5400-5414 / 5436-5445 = 0.04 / 24.5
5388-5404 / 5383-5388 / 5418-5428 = -0.07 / 23.4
